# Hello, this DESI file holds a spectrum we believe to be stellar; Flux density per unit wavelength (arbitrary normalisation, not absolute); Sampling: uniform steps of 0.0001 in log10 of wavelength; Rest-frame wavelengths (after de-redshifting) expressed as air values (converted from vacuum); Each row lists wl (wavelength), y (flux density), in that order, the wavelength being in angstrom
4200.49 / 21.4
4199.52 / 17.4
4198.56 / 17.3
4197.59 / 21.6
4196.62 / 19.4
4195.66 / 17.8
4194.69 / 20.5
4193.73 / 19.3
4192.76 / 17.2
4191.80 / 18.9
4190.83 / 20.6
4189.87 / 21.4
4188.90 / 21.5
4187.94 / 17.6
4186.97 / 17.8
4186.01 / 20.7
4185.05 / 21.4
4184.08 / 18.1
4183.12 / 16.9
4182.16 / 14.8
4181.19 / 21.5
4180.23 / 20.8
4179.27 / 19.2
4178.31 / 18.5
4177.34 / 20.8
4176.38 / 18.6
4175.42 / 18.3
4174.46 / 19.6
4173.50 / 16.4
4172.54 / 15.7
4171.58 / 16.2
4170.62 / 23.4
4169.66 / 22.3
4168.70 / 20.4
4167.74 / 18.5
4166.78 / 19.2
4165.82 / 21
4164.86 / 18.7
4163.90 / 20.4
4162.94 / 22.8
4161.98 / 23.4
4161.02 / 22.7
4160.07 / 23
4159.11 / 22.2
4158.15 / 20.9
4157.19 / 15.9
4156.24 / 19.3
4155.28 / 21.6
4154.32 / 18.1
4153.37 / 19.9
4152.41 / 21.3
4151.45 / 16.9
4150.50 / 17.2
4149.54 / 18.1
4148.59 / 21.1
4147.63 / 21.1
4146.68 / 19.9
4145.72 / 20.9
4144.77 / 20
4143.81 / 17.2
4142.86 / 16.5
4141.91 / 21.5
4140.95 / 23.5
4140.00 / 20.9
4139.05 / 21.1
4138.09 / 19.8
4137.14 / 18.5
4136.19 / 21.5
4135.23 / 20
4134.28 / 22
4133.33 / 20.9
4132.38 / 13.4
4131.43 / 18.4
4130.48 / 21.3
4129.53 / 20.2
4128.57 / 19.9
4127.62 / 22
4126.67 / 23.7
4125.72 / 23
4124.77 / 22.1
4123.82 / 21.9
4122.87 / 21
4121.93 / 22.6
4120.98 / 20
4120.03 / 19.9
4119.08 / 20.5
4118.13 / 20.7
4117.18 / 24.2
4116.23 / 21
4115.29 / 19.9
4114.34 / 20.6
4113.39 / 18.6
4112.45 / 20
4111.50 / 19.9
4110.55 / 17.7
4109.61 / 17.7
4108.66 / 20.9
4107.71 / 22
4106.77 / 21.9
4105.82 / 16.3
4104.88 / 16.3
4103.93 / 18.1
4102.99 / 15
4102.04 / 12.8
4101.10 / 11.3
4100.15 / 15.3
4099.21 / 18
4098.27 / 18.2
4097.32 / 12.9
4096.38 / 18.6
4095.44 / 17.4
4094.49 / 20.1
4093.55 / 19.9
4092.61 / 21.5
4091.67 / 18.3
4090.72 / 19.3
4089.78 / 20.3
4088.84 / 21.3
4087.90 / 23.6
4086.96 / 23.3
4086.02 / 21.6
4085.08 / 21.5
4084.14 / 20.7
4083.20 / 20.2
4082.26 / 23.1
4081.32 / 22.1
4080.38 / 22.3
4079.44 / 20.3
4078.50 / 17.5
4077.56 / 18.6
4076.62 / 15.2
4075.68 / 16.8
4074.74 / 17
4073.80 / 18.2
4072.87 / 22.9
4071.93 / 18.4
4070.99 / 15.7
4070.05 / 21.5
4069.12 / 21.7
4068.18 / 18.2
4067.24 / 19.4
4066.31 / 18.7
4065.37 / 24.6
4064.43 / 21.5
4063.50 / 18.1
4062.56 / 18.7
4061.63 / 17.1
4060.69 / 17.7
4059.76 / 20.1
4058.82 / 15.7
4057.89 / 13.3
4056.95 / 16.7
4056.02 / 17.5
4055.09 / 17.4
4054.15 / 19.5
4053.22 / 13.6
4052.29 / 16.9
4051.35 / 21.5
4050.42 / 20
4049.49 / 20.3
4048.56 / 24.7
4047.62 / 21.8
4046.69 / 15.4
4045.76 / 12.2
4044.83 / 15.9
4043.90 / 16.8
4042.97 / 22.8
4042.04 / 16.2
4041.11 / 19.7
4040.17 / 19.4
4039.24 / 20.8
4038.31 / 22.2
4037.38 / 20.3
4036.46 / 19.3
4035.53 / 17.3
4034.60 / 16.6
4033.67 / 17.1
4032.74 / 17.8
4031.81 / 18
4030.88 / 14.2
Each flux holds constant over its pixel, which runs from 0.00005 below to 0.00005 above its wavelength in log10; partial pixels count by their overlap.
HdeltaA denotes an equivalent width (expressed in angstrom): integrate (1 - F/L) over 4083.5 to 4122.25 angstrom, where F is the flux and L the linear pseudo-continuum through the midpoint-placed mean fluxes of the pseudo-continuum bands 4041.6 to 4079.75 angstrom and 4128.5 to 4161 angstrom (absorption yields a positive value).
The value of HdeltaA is -0.21 angstrom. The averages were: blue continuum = 18.4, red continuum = 19.9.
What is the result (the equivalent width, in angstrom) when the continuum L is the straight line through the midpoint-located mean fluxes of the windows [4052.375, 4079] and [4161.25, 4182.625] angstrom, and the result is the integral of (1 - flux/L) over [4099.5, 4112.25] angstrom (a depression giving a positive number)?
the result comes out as 0.9 angstrom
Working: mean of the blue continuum 18.2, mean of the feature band 17.4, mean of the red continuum 19.6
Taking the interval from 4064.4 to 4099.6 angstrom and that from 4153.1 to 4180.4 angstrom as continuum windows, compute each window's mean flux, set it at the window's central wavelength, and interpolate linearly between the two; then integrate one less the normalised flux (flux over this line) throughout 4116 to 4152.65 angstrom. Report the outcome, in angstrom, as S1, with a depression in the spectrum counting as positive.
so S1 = -1.0 angstrom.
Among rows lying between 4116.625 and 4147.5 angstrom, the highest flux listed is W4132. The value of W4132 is 24.2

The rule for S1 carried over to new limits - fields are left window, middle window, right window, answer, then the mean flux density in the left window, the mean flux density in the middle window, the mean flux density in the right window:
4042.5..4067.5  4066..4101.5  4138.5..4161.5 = -0.6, 18.4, 19.3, 20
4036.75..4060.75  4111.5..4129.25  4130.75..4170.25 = -1.4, 18.4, 21.2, 20.1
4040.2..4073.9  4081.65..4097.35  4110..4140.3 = -0.7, 18.6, 20.4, 20.5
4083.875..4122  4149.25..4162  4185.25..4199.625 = -0.4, 19.2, 19.9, 19.4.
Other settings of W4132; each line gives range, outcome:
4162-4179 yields 23.4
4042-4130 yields 24.7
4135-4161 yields 23.5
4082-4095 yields 23.6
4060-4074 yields 24.6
